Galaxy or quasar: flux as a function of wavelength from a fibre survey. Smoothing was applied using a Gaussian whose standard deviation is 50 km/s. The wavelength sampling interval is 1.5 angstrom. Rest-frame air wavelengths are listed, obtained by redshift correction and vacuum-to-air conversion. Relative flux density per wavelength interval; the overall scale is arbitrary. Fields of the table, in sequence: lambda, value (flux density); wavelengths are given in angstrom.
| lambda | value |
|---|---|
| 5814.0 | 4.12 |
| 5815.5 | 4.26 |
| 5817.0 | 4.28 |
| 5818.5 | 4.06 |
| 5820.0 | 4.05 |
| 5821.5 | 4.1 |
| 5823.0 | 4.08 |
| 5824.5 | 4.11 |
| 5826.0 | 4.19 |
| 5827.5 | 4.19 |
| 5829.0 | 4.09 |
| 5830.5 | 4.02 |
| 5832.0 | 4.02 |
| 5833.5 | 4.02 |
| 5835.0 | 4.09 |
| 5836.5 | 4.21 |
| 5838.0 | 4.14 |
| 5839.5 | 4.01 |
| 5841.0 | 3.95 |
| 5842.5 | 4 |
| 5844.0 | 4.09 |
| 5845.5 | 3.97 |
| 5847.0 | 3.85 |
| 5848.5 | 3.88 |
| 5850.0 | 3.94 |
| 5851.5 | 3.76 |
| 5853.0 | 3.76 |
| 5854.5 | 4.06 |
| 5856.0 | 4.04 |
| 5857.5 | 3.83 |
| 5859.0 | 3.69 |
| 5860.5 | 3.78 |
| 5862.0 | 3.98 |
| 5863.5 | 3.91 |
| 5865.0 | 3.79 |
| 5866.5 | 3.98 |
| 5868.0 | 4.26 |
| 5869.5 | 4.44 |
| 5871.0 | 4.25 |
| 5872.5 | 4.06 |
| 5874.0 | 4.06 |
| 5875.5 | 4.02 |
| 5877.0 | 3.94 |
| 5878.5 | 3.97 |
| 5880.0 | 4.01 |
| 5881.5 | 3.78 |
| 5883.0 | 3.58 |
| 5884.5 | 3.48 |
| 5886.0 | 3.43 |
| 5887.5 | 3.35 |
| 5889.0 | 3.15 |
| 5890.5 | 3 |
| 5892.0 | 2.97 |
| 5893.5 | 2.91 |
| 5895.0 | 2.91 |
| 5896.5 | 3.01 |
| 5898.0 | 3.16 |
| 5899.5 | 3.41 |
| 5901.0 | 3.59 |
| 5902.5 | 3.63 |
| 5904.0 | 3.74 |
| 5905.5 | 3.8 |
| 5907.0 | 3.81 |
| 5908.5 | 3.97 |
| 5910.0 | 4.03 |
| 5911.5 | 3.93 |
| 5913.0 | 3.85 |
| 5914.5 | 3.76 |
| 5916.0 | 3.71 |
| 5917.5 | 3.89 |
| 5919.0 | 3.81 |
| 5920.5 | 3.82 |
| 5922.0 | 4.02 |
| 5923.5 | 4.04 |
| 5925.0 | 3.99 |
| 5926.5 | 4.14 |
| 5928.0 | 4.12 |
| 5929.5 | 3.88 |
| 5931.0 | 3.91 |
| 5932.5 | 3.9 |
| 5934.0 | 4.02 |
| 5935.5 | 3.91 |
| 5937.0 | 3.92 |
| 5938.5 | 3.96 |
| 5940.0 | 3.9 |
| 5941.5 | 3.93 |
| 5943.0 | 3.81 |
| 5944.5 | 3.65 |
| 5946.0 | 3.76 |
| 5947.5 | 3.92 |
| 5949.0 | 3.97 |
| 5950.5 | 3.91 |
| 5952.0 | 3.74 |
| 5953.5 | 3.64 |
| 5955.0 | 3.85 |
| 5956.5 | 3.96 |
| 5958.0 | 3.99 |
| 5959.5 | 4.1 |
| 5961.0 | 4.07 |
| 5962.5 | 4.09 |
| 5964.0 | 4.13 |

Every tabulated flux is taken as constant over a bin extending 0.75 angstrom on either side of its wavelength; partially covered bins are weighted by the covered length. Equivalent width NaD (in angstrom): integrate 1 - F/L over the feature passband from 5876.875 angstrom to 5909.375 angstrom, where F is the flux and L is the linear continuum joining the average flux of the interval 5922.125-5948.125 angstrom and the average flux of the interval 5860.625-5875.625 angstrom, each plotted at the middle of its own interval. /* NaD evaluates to 4.4 angstrom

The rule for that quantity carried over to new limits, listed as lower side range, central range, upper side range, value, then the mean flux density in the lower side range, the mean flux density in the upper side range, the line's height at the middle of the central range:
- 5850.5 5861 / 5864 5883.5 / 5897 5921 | -1.0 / 3.85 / 3.74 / 3.81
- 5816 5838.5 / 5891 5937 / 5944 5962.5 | 2.8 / 4.11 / 3.89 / 3.96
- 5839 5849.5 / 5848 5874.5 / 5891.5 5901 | -2.1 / 3.96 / 3.11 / 3.68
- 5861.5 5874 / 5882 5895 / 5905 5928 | 2.5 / 4.08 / 3.91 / 4.01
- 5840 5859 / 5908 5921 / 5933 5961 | 0.1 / 3.92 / 3.89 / 3.9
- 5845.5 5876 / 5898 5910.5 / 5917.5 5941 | 0.8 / 3.97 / 3.95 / 3.96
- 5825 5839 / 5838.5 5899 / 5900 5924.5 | 3.6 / 4.11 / 3.83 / 3.98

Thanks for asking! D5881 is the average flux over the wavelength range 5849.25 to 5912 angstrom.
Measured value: 3.72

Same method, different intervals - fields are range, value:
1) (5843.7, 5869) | 3.92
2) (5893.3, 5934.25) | 3.75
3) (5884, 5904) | 3.25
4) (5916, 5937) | 3.95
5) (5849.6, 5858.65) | 3.89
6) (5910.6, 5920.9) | 3.83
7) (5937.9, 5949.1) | 3.85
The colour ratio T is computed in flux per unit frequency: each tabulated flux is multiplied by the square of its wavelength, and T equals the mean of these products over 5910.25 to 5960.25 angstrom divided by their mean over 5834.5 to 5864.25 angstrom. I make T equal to 1.02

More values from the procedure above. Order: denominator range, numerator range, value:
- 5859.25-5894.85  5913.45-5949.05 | 1.07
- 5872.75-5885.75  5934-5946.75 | 1.03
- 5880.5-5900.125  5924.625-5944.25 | 1.23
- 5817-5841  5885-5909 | 0.84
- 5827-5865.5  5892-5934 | 0.96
